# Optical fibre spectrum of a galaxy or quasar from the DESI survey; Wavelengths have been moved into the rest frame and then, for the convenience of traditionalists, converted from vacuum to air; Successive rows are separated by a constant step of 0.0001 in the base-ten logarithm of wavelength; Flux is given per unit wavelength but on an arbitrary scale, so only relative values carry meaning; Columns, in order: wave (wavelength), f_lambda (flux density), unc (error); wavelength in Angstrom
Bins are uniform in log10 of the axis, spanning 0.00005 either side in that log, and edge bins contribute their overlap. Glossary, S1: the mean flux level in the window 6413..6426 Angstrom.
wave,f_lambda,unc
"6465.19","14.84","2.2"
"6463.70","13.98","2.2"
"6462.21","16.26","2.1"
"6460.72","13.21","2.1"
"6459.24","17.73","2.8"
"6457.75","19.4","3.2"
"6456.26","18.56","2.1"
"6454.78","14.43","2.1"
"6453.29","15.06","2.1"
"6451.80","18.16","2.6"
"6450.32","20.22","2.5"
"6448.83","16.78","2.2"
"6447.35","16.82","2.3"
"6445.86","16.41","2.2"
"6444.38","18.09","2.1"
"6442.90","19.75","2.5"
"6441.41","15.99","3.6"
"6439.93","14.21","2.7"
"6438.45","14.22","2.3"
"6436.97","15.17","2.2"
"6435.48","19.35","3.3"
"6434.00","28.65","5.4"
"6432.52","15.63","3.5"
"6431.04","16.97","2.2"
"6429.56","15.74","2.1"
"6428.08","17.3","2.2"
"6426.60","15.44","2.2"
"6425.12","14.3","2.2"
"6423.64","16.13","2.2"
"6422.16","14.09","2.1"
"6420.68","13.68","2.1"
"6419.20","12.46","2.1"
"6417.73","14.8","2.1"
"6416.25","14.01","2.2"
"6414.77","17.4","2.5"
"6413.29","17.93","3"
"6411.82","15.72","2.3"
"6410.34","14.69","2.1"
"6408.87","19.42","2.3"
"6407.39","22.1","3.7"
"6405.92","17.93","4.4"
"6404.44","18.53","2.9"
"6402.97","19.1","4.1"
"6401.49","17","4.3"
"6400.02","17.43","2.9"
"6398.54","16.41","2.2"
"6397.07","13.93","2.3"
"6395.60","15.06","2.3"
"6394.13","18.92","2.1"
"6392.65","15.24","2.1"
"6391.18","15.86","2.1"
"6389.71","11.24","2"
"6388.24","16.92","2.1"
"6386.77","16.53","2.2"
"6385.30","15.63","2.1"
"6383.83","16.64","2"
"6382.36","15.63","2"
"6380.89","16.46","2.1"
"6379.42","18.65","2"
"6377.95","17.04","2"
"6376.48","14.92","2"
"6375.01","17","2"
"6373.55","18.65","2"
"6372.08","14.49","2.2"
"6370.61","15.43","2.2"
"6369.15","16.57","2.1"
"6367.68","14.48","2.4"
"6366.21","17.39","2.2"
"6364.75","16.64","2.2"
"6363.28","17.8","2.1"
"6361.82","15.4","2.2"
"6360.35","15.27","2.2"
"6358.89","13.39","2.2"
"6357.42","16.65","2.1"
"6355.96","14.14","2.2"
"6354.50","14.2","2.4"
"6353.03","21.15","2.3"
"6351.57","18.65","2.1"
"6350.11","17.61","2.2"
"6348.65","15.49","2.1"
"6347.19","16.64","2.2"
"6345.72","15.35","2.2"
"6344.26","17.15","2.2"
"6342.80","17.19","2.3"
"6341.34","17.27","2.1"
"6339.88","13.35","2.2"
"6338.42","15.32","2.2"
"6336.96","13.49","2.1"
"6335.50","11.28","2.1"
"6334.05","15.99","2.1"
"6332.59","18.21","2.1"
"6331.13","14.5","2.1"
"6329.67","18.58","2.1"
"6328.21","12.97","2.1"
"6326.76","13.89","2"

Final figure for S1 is 14.9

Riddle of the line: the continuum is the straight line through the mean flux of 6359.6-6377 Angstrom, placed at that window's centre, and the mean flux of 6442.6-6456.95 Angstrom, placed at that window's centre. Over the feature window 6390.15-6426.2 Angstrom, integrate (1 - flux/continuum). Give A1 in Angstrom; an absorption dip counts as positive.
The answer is 1.0 Angstrom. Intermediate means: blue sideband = 16.2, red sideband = 17.4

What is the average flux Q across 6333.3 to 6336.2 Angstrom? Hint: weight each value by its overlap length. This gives 13.7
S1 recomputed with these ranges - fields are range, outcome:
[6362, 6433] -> 16.3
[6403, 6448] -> 16.8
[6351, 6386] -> 16.3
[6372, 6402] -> 16.2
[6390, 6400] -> 15.8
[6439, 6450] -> 16.9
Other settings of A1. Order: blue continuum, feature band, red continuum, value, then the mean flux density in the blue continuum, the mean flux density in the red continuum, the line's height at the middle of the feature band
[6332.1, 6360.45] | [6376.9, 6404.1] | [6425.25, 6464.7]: 0.1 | 15.9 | 17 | 16.4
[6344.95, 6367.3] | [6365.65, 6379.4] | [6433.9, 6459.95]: 0.2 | 16.4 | 17.4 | 16.6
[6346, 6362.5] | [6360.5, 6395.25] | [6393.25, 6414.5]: 1.2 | 16.2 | 17.4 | 16.8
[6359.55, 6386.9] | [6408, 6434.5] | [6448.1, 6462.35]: 0.7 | 16.3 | 17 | 16.7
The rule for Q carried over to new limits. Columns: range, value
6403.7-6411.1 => 18.5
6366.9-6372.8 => 15.3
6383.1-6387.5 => 16.3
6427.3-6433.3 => 16.5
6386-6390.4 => 14.9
